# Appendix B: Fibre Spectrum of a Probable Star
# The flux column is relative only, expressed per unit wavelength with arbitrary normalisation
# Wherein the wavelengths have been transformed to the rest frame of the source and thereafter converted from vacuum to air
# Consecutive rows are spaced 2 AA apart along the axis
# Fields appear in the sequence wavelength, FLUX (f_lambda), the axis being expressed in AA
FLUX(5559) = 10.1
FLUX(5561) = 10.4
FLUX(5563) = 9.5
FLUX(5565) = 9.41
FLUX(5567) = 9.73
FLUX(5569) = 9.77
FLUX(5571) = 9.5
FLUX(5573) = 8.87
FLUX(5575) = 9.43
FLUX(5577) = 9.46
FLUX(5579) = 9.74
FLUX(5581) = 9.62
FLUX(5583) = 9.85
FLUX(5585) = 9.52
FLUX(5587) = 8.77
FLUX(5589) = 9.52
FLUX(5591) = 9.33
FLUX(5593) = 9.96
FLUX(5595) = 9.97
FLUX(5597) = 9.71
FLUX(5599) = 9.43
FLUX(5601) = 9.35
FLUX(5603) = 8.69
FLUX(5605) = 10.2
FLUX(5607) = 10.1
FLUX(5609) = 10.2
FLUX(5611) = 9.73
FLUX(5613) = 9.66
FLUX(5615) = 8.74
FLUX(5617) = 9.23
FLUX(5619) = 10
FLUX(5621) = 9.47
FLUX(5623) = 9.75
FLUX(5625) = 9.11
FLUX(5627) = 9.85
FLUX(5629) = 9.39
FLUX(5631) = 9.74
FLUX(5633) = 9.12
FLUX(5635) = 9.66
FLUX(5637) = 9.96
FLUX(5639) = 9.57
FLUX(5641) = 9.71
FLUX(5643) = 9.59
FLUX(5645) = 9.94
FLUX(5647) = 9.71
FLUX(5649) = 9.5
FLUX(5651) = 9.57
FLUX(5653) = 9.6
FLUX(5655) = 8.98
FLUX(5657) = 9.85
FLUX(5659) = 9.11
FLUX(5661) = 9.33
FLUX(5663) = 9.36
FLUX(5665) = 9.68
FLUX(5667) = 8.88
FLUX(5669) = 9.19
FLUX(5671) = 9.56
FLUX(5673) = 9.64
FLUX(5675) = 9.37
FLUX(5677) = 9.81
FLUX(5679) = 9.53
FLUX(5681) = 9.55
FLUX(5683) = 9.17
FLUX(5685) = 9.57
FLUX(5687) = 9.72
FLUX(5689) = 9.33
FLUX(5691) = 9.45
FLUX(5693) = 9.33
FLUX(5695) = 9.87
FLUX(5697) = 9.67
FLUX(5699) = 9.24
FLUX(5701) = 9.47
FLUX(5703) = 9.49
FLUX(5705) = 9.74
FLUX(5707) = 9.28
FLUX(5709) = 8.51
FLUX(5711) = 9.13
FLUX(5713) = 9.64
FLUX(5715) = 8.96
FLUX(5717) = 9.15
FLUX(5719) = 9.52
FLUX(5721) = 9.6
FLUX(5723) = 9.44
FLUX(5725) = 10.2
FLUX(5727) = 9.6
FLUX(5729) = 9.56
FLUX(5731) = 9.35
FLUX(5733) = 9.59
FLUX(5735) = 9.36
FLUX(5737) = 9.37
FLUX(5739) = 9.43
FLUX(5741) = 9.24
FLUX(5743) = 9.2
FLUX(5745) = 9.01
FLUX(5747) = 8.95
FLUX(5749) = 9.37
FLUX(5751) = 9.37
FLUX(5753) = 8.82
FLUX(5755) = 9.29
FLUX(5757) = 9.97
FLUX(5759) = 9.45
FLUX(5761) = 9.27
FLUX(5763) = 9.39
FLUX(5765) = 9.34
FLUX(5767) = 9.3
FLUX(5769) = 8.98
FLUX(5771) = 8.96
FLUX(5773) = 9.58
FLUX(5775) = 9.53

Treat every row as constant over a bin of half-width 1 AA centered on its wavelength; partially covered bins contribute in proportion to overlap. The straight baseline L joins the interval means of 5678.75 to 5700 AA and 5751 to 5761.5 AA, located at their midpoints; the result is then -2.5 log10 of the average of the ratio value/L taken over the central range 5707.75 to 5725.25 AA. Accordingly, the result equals 0.01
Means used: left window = 9.49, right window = 9.37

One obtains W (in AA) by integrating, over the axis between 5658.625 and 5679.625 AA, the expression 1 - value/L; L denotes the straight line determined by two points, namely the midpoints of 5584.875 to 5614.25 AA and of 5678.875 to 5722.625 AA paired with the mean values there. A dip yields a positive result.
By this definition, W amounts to 0.1 AA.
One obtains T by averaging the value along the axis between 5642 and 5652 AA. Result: 9.66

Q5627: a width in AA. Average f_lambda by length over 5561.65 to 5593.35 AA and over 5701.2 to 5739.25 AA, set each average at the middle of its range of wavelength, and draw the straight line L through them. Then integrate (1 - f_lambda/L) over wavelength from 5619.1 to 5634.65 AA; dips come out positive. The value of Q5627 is -0.1 AA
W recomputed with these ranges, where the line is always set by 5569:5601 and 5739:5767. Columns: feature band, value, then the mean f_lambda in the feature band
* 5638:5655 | -0.3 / 9.61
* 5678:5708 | -0.4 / 9.49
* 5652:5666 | 0.0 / 9.42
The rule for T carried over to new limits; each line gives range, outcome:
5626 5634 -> 9.53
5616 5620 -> 9.62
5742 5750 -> 9.13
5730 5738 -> 9.42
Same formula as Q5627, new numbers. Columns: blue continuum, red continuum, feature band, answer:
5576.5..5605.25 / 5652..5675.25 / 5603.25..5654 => -0.97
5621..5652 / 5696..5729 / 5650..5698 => 0.26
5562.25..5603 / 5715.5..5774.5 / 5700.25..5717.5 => 0.24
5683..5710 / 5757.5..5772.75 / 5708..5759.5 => 0.00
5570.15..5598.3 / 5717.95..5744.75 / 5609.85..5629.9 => 0.02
